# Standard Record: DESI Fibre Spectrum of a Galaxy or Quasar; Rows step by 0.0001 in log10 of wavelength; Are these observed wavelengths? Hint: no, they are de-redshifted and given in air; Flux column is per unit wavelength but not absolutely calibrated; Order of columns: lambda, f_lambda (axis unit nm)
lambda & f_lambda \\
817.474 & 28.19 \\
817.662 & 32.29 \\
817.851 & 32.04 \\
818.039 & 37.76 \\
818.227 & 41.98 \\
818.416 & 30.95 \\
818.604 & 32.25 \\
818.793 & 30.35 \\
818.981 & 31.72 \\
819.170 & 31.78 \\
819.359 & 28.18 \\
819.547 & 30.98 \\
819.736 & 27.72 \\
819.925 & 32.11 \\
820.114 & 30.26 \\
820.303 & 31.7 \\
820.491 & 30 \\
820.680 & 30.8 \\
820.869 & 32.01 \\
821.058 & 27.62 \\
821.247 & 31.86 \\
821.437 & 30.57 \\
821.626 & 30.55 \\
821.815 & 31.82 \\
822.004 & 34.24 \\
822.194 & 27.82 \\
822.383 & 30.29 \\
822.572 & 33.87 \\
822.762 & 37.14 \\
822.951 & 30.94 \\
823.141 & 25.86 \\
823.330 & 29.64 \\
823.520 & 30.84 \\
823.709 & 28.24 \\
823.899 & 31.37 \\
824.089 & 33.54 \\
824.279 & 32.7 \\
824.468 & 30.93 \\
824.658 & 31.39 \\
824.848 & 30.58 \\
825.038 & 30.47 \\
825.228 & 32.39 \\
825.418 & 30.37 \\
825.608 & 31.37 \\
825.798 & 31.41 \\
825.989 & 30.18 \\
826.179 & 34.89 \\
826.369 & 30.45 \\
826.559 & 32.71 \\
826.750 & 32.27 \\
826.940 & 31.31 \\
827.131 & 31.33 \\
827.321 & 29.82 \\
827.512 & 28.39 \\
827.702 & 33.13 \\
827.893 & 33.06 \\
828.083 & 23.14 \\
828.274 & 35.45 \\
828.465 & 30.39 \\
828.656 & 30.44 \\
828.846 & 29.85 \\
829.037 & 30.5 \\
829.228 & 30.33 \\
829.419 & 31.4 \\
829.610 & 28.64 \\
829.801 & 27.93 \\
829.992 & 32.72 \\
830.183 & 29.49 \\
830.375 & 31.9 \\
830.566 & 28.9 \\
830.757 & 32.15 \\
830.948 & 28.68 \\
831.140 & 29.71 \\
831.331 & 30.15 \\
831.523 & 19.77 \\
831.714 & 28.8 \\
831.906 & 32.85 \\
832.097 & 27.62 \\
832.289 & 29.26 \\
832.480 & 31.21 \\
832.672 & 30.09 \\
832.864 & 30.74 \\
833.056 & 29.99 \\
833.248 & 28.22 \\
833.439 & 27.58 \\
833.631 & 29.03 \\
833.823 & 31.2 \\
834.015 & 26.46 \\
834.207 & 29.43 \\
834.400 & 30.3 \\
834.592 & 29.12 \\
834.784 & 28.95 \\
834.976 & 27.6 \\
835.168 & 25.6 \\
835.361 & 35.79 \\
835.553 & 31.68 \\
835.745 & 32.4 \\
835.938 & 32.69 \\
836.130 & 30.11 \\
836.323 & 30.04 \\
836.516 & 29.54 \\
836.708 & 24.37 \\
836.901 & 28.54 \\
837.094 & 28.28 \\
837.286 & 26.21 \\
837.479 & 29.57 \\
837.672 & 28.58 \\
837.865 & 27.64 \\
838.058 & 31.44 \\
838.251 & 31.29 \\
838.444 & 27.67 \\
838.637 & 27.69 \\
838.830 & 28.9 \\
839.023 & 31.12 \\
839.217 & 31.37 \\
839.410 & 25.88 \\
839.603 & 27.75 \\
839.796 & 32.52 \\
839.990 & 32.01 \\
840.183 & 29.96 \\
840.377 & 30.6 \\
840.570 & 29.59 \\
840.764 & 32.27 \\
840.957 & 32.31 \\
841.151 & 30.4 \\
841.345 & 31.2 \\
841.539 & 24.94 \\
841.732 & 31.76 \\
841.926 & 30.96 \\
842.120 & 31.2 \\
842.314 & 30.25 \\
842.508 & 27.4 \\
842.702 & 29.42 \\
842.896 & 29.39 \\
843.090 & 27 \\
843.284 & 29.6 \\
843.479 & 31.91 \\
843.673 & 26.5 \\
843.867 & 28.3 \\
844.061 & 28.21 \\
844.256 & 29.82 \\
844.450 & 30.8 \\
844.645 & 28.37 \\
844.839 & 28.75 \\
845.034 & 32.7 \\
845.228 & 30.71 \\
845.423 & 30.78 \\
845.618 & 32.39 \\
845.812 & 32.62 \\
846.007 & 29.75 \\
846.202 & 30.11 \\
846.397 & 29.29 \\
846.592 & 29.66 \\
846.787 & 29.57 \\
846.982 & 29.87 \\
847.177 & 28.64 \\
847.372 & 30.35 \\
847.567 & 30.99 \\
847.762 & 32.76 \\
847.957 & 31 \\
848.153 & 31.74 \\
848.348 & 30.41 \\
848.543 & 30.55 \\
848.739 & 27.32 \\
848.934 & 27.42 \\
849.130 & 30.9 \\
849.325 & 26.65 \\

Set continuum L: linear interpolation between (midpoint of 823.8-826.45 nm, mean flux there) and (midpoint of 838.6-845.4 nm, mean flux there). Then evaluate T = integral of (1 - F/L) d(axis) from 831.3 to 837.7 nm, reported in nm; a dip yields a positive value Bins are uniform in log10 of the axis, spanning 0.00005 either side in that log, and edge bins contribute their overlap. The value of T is 0.30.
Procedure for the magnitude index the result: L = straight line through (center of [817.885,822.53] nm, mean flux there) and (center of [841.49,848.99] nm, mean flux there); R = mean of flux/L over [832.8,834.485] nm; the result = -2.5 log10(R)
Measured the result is 0.05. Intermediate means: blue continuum 31.5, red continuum 29.9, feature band 29.2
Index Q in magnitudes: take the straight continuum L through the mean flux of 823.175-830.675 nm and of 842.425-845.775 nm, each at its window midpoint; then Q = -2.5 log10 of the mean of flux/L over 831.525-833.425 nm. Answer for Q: 0.04 mag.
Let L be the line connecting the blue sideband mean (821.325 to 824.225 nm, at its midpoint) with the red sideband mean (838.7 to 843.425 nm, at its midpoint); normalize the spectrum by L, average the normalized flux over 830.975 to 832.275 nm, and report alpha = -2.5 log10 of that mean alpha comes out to 0.09 mag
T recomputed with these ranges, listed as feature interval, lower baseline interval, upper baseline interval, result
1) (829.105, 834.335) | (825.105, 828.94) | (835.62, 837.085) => 0.16 nm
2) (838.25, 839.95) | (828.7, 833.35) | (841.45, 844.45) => 0.00 nm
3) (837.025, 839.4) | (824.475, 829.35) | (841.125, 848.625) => 0.10 nm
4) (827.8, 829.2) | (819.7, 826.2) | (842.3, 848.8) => 0.02 nm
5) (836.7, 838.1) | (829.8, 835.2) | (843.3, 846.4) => 0.07 nm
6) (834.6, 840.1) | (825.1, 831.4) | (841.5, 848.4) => 0.16 nm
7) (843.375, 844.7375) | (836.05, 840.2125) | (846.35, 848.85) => 0.03 nm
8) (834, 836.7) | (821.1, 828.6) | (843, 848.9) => 0.06 nm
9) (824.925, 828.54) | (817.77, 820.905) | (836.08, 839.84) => -0.06 nm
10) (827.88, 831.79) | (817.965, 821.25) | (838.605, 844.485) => 0.14 nm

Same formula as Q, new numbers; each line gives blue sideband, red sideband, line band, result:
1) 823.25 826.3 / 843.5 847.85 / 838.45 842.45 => 0.01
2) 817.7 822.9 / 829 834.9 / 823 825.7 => 0.01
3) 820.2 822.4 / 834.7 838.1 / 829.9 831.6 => 0.02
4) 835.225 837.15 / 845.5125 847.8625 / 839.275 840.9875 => 0.00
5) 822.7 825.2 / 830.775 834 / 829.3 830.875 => -0.03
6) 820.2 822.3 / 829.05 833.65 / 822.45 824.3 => -0.03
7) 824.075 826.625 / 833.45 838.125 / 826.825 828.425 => 0.01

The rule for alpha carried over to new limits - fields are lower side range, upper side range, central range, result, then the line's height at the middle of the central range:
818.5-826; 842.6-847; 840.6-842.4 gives -0.02 mag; 30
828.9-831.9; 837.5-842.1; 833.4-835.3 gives 0.04 mag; 29.7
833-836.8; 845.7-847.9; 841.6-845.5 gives 0.02 mag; 30.1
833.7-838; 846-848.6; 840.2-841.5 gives -0.03 mag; 29.8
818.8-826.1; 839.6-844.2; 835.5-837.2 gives 0.02 mag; 30.2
